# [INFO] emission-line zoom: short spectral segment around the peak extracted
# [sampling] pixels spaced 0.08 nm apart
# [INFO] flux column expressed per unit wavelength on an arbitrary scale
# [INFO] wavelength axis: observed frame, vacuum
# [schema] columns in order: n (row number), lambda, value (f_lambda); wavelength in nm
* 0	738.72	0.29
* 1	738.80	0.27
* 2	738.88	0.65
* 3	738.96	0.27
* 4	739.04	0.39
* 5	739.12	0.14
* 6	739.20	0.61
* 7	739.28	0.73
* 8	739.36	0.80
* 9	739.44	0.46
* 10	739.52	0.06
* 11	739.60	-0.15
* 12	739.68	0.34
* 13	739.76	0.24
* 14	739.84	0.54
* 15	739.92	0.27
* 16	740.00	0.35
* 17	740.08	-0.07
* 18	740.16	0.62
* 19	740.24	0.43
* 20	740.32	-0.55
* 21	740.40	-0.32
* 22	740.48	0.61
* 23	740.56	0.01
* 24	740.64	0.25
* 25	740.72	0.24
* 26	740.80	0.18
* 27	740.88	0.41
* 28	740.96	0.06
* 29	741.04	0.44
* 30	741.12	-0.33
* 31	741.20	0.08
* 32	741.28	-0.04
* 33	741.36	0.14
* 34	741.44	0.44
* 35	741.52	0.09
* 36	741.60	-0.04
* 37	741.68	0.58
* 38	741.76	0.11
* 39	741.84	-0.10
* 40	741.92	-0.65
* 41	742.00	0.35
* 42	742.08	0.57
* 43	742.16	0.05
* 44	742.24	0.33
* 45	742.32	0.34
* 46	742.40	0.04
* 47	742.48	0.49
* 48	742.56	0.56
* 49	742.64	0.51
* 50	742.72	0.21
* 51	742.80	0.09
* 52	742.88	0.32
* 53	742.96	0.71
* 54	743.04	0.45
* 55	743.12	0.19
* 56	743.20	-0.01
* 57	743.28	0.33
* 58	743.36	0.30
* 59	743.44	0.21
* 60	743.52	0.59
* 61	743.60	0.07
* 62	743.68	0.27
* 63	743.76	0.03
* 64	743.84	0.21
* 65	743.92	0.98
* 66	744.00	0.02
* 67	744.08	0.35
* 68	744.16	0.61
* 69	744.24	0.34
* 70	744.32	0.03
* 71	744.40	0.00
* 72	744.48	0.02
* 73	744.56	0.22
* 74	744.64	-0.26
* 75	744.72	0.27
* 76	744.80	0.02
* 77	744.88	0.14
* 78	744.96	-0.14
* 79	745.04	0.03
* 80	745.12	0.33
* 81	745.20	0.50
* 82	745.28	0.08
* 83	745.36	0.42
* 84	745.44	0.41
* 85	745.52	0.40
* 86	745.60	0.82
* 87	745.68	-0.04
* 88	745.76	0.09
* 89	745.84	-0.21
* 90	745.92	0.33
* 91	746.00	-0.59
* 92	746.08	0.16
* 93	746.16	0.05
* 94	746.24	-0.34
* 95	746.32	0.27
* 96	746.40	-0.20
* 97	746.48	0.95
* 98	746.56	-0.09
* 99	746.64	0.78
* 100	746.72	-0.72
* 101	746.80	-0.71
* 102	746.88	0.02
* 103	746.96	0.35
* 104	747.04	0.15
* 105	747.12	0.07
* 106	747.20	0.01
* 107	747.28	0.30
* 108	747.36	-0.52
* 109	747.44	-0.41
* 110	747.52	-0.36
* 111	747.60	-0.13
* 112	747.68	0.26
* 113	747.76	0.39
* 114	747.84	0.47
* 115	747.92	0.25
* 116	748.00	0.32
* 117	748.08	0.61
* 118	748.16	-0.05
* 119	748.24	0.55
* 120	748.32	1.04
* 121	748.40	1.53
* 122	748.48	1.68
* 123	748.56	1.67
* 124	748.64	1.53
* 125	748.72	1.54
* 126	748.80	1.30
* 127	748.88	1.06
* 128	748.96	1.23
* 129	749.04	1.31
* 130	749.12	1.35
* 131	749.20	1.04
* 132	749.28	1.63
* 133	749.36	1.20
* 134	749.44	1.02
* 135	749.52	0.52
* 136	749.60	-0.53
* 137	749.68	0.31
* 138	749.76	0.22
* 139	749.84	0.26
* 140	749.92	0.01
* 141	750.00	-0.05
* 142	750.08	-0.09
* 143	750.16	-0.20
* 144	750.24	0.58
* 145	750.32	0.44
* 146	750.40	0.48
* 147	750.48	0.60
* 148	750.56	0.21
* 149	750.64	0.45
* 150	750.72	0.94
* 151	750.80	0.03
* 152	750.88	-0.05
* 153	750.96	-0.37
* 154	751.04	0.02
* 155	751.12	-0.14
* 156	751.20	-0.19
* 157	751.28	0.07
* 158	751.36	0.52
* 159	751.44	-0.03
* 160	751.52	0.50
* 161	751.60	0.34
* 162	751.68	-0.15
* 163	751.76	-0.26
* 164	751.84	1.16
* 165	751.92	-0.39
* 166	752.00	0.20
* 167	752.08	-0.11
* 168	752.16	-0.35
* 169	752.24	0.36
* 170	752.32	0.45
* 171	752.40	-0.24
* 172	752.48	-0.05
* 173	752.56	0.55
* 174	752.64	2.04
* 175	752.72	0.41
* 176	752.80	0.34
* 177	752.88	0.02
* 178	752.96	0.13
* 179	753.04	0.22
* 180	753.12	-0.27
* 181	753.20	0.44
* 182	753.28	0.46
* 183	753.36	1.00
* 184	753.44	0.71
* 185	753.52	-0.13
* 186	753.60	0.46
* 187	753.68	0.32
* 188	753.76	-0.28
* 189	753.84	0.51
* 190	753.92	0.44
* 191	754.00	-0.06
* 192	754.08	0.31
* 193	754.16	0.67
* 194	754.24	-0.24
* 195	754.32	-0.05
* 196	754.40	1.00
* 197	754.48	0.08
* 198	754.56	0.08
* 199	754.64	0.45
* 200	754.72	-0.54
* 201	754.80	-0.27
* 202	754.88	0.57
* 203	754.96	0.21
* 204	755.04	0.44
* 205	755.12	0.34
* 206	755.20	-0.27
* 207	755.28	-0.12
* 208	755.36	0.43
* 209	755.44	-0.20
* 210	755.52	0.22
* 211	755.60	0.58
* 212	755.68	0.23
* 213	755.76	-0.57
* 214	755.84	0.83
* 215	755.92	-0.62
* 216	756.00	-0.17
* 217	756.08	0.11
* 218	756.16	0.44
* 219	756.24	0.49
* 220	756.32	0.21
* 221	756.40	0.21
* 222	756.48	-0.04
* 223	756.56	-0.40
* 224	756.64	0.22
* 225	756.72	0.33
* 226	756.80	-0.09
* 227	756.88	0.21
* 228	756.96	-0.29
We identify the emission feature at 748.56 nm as [O II] 3727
